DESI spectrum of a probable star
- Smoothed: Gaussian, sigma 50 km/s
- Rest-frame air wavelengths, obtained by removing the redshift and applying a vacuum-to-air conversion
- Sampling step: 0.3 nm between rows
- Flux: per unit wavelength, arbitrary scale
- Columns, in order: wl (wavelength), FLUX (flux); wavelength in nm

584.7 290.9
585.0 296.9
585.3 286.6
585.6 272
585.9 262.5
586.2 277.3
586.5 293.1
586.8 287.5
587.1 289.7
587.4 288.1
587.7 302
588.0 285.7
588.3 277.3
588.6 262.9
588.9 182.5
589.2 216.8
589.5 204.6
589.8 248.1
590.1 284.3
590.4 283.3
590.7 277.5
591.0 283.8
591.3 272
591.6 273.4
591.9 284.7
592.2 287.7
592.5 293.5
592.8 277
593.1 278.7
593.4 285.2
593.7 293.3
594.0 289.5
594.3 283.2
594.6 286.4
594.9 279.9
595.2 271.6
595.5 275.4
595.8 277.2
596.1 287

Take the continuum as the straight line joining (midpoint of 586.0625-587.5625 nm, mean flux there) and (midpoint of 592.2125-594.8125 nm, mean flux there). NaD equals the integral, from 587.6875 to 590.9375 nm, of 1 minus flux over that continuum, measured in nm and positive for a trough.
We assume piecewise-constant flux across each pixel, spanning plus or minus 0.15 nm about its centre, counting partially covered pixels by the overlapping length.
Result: 0.353 nm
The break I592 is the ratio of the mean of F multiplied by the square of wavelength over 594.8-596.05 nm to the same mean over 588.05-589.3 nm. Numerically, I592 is 1.2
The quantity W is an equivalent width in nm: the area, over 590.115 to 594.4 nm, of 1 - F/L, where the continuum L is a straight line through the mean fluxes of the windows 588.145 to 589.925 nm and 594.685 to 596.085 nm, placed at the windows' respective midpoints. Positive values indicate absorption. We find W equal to -0.475 nm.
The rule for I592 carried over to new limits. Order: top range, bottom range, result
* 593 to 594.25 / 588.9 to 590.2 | 1.26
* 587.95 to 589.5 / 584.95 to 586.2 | 0.87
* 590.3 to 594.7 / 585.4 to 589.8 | 1.09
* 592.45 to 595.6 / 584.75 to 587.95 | 1.02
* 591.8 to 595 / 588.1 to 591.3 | 1.14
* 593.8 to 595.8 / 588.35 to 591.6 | 1.13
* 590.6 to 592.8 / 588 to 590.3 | 1.17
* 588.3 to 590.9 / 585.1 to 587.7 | 0.88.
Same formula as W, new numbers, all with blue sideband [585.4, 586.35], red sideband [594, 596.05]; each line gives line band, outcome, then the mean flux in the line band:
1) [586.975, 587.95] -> -0.07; 293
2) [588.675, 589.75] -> 0.25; 210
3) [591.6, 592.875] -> -0.03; 285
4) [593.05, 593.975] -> -0.03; 287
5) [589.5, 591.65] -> 0.05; 270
